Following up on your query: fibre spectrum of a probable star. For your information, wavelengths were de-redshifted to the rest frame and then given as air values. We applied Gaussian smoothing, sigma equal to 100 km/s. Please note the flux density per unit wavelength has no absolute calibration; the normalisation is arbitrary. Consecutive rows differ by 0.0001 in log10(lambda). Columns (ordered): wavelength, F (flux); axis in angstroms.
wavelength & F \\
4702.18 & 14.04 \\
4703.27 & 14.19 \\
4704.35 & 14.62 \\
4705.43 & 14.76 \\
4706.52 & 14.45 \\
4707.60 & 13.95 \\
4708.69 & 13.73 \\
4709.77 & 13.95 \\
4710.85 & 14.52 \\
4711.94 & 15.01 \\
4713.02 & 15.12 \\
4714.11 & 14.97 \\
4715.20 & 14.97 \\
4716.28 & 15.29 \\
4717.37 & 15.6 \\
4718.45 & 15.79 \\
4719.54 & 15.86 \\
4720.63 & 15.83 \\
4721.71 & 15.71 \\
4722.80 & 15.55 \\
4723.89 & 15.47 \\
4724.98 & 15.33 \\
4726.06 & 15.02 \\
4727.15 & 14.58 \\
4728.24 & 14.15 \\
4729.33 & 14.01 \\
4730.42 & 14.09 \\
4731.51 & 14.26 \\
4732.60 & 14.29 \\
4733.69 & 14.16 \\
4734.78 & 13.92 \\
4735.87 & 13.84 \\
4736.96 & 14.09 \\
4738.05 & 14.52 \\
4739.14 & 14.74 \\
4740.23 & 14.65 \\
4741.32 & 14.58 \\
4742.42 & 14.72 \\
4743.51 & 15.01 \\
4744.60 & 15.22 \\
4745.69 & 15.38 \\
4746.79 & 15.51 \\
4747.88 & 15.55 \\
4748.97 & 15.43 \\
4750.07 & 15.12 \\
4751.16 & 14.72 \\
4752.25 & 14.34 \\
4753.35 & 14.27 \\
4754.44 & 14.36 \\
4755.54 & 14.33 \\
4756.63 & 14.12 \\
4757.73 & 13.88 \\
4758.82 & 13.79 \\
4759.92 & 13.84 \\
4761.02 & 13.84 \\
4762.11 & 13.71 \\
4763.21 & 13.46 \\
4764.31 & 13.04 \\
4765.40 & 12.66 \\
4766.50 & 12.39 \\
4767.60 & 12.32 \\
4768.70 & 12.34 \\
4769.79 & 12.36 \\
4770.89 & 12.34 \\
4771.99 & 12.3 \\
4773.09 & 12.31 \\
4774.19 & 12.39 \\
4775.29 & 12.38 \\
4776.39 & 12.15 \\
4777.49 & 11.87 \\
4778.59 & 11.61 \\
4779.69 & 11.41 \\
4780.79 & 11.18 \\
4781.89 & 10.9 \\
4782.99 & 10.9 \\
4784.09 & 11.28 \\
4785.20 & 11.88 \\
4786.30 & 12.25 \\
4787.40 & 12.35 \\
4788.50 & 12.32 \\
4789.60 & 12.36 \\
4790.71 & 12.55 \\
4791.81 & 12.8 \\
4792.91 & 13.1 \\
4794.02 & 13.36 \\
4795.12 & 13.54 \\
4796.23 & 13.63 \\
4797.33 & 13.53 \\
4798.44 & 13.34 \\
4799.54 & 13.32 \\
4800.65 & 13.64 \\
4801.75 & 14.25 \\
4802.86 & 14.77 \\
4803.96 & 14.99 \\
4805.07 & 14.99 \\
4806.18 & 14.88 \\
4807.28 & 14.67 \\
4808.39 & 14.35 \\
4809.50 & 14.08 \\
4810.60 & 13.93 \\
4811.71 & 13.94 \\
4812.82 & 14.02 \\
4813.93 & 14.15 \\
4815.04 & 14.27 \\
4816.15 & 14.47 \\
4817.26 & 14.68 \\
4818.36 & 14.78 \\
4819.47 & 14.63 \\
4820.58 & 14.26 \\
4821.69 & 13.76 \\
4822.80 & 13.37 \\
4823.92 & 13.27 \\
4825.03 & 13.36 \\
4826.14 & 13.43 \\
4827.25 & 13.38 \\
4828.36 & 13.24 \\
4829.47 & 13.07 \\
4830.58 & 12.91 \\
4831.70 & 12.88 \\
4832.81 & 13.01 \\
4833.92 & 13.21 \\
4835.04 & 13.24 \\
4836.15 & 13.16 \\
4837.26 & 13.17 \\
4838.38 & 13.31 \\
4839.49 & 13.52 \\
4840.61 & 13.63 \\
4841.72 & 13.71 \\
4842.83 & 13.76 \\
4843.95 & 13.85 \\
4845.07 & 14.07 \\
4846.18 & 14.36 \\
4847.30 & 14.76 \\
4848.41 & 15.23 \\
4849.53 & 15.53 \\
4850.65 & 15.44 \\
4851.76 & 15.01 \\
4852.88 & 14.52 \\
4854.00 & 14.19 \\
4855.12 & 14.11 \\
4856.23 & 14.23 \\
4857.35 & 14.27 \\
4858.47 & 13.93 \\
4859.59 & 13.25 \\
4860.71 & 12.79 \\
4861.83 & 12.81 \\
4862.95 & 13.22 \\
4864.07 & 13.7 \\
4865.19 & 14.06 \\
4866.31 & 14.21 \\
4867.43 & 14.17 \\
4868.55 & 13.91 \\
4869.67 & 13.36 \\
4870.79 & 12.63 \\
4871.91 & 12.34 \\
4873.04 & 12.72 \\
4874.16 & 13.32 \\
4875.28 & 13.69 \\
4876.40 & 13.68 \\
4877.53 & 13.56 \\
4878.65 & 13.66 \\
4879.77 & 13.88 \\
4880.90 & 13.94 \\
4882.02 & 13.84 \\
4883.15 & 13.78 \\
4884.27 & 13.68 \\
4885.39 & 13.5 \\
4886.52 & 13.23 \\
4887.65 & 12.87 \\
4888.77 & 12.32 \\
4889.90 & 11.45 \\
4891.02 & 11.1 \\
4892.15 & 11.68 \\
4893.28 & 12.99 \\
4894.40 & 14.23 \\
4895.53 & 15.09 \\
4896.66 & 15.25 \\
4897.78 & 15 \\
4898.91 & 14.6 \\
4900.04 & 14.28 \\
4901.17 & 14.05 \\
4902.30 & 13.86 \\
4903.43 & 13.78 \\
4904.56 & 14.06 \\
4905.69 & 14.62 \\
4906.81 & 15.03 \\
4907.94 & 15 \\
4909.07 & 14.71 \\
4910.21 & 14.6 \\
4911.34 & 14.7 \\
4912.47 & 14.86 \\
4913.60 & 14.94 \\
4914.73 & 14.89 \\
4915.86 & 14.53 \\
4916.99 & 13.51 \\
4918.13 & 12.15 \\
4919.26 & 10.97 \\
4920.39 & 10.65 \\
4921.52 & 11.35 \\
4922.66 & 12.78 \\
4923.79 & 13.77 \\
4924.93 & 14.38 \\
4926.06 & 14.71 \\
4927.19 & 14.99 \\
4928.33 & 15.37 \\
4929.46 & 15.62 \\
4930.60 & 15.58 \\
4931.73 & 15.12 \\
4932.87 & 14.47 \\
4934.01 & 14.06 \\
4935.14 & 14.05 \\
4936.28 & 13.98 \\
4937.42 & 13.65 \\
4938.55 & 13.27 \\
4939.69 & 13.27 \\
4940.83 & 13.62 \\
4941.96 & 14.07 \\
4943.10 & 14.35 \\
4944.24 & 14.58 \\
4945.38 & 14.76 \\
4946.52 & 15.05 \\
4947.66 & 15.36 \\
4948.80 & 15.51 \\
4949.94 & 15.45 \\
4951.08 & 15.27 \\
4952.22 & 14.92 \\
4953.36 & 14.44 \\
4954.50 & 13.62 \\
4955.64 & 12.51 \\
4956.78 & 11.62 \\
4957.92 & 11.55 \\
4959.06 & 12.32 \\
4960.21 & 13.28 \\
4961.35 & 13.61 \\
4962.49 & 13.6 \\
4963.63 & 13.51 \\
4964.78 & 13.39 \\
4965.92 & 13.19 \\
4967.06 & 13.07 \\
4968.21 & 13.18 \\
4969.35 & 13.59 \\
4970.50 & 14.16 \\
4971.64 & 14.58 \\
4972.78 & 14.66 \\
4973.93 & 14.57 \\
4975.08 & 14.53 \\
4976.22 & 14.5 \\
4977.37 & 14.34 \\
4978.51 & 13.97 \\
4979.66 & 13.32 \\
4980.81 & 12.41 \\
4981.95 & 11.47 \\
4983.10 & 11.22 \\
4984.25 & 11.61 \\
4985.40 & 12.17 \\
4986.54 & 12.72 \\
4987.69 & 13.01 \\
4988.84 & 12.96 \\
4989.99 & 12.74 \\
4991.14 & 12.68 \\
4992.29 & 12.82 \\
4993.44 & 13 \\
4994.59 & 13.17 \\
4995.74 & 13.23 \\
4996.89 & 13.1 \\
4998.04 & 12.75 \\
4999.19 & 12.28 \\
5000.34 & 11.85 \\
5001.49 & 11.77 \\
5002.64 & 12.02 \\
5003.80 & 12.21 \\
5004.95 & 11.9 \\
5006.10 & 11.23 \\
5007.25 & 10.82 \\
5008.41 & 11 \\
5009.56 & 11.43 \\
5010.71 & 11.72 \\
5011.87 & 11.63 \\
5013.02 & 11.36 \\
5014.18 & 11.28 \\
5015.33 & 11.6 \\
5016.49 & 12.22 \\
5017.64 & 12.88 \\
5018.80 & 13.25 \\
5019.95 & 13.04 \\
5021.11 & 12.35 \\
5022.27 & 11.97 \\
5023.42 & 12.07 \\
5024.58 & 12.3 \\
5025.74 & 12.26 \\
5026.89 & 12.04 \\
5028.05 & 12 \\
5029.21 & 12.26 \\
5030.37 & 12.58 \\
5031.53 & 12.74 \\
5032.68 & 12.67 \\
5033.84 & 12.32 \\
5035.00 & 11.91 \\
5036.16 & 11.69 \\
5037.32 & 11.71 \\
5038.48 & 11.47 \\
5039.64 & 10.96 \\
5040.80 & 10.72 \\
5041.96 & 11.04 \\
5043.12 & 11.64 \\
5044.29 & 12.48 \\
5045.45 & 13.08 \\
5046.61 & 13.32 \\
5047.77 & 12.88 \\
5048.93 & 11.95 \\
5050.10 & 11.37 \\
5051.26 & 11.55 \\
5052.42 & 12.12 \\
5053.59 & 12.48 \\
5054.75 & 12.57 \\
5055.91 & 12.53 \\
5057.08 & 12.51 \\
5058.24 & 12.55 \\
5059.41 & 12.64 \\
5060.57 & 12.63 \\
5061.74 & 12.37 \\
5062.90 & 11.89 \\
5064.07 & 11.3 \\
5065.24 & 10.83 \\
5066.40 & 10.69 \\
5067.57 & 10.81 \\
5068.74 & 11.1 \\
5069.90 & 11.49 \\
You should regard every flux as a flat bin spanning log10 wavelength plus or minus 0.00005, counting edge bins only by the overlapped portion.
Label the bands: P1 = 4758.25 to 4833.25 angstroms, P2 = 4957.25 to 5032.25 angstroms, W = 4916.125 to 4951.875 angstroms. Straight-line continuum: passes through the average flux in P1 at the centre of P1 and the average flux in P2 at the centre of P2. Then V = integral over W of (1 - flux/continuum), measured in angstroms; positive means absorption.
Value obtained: -3.5 angstroms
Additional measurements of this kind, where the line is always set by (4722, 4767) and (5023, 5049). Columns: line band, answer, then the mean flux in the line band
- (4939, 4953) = -2.0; 14.7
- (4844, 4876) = -1.0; 13.9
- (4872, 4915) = -2.0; 13.8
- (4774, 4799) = 3.1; 12.3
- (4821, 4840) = 0.6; 13.3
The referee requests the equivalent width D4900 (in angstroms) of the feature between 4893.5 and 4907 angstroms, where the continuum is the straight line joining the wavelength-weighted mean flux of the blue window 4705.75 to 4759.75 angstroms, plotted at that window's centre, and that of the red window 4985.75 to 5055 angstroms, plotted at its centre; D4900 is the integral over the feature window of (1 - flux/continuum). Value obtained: -1.2 angstroms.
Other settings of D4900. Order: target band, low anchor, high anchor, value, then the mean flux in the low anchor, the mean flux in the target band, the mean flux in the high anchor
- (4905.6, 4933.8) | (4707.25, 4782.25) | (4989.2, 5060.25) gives -2.76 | 14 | 14.1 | 12.2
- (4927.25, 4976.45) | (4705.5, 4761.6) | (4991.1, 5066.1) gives -4.95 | 14.7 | 14.1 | 12.1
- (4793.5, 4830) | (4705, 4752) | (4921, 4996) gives 1.09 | 14.8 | 14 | 13.7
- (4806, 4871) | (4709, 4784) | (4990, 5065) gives -2.50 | 14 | 13.9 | 12.1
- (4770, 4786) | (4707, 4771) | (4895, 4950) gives 2.87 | 14.4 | 11.8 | 14.2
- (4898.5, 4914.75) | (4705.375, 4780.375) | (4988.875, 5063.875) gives -1.91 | 14.1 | 14.5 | 12.2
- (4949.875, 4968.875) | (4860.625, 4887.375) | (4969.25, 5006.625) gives -0.48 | 13.5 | 13.4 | 12.9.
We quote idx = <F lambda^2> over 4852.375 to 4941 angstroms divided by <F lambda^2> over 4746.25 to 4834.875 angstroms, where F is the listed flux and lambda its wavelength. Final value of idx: 1.07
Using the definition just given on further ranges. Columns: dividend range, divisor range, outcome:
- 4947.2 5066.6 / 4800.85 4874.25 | 0.97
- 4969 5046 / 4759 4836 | 1.03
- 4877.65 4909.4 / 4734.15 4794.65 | 1.09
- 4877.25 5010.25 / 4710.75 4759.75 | 1.00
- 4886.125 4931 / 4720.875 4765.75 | 1.02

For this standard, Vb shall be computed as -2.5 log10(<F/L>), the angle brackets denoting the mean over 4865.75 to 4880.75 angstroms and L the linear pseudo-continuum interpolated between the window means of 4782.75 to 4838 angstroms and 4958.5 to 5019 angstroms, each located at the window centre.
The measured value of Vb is -0.02 mag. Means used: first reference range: 13.5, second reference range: 12.7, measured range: 13.5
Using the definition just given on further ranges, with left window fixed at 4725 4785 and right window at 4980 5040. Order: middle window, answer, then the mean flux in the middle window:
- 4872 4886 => -0.05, 13.6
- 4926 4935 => -0.19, 15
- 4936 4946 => -0.12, 14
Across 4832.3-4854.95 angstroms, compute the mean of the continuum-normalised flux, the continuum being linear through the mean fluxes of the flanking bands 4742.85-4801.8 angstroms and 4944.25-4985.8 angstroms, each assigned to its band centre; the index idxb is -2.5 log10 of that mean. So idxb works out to -0.05 mag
